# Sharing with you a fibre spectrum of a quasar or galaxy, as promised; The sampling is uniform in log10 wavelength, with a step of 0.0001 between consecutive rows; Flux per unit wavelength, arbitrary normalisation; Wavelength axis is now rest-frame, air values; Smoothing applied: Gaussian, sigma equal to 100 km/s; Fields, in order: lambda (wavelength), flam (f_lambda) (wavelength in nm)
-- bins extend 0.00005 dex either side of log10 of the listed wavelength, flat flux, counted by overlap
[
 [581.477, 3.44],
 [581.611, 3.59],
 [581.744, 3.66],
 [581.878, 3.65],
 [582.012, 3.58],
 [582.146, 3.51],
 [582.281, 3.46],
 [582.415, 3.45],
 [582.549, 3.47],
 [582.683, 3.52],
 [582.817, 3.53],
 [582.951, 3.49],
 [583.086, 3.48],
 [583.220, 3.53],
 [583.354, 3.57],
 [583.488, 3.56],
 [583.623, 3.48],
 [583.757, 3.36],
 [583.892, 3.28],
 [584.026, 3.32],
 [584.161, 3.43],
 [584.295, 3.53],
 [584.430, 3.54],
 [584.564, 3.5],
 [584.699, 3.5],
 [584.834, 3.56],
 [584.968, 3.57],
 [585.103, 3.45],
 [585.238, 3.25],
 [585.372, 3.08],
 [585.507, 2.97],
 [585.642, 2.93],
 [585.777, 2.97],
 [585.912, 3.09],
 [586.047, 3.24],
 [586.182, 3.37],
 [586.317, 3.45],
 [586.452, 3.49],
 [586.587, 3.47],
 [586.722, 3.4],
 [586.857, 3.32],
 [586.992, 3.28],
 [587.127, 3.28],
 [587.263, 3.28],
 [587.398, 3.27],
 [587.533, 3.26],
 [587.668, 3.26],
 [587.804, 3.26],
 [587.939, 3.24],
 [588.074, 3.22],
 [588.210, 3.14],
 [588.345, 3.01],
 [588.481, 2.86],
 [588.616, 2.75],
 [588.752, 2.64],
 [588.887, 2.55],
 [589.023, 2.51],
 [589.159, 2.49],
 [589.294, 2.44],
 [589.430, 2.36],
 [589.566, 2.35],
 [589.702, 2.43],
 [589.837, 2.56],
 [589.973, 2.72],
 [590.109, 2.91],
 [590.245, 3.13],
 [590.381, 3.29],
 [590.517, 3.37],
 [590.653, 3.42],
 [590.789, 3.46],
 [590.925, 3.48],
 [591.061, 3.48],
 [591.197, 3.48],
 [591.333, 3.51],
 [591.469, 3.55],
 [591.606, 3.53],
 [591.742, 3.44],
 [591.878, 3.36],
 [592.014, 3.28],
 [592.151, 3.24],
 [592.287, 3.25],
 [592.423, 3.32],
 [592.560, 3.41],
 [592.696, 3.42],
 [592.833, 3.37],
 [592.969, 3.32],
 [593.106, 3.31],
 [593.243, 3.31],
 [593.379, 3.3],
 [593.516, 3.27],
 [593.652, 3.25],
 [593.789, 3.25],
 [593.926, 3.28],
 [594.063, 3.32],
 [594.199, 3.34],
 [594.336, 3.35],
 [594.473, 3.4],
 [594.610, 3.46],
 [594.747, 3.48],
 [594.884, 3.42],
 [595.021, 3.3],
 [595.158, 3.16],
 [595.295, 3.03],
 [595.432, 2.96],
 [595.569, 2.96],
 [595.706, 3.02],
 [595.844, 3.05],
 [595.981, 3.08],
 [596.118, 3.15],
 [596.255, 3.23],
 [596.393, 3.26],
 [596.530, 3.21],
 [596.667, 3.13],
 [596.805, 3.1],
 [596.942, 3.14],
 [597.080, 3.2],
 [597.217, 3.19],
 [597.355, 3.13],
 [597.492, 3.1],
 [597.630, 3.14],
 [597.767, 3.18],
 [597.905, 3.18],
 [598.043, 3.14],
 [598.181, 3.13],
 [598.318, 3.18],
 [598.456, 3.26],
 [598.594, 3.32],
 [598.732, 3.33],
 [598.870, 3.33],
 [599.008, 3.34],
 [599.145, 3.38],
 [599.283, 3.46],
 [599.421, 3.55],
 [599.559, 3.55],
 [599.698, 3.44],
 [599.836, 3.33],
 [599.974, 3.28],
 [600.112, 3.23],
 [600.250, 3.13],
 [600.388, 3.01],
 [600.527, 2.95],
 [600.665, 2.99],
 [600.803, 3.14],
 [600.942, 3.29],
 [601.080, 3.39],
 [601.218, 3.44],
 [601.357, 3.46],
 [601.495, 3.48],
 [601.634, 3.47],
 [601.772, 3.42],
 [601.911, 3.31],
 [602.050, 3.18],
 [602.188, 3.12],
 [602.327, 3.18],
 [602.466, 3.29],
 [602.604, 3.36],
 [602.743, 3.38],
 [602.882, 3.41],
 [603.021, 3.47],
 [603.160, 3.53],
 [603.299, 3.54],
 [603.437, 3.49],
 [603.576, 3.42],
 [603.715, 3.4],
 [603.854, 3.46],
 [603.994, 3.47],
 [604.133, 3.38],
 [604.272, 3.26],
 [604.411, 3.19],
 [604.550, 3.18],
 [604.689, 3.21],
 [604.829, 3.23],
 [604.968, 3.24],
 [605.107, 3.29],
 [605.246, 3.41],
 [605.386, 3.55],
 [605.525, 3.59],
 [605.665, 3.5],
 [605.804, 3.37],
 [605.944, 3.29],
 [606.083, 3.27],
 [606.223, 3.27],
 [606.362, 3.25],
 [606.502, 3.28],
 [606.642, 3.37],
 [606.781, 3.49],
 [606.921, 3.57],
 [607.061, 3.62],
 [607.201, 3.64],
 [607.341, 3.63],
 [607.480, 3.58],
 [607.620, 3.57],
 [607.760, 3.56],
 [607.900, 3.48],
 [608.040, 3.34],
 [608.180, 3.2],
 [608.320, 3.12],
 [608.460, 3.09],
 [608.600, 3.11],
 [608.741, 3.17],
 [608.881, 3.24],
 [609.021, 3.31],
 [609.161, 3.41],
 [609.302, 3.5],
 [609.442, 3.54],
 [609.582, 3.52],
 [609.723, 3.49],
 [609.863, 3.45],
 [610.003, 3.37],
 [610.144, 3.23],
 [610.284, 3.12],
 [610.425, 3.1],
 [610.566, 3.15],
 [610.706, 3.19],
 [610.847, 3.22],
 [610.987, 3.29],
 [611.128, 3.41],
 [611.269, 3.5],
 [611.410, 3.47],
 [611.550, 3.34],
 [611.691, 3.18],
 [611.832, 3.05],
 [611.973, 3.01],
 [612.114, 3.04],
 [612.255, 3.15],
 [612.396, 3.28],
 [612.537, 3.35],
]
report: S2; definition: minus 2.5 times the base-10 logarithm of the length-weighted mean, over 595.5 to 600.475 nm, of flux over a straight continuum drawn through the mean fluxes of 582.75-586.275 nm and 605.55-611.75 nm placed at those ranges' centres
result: 0.05 mag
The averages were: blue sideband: 3.37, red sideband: 3.36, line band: 3.22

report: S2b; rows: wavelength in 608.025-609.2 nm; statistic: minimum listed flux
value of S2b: 3.09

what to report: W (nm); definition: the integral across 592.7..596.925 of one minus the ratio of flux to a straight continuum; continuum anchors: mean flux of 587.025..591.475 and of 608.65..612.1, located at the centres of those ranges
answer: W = -0.19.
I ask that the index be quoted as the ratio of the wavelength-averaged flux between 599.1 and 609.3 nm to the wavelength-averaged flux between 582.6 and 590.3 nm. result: 1.06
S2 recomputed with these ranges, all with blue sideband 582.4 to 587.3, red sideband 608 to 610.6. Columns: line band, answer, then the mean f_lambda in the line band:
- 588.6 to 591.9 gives 0.12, 3.01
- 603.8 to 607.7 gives -0.03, 3.4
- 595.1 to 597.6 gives 0.07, 3.12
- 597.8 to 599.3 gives 0.02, 3.27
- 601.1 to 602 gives -0.03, 3.42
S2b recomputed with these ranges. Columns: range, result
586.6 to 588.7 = 2.75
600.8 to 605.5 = 3.12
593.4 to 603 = 2.95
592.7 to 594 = 3.25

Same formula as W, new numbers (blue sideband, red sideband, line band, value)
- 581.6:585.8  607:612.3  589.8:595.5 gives 0.16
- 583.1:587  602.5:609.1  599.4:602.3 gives 0.08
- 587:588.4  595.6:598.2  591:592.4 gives -0.10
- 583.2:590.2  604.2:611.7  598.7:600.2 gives -0.05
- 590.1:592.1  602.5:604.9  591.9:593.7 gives 0.04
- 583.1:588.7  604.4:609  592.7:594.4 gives 0.01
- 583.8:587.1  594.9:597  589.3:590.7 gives 0.18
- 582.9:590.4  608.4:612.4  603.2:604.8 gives -0.06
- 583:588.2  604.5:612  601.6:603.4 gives -0.01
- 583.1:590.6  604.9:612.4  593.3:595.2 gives -0.07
